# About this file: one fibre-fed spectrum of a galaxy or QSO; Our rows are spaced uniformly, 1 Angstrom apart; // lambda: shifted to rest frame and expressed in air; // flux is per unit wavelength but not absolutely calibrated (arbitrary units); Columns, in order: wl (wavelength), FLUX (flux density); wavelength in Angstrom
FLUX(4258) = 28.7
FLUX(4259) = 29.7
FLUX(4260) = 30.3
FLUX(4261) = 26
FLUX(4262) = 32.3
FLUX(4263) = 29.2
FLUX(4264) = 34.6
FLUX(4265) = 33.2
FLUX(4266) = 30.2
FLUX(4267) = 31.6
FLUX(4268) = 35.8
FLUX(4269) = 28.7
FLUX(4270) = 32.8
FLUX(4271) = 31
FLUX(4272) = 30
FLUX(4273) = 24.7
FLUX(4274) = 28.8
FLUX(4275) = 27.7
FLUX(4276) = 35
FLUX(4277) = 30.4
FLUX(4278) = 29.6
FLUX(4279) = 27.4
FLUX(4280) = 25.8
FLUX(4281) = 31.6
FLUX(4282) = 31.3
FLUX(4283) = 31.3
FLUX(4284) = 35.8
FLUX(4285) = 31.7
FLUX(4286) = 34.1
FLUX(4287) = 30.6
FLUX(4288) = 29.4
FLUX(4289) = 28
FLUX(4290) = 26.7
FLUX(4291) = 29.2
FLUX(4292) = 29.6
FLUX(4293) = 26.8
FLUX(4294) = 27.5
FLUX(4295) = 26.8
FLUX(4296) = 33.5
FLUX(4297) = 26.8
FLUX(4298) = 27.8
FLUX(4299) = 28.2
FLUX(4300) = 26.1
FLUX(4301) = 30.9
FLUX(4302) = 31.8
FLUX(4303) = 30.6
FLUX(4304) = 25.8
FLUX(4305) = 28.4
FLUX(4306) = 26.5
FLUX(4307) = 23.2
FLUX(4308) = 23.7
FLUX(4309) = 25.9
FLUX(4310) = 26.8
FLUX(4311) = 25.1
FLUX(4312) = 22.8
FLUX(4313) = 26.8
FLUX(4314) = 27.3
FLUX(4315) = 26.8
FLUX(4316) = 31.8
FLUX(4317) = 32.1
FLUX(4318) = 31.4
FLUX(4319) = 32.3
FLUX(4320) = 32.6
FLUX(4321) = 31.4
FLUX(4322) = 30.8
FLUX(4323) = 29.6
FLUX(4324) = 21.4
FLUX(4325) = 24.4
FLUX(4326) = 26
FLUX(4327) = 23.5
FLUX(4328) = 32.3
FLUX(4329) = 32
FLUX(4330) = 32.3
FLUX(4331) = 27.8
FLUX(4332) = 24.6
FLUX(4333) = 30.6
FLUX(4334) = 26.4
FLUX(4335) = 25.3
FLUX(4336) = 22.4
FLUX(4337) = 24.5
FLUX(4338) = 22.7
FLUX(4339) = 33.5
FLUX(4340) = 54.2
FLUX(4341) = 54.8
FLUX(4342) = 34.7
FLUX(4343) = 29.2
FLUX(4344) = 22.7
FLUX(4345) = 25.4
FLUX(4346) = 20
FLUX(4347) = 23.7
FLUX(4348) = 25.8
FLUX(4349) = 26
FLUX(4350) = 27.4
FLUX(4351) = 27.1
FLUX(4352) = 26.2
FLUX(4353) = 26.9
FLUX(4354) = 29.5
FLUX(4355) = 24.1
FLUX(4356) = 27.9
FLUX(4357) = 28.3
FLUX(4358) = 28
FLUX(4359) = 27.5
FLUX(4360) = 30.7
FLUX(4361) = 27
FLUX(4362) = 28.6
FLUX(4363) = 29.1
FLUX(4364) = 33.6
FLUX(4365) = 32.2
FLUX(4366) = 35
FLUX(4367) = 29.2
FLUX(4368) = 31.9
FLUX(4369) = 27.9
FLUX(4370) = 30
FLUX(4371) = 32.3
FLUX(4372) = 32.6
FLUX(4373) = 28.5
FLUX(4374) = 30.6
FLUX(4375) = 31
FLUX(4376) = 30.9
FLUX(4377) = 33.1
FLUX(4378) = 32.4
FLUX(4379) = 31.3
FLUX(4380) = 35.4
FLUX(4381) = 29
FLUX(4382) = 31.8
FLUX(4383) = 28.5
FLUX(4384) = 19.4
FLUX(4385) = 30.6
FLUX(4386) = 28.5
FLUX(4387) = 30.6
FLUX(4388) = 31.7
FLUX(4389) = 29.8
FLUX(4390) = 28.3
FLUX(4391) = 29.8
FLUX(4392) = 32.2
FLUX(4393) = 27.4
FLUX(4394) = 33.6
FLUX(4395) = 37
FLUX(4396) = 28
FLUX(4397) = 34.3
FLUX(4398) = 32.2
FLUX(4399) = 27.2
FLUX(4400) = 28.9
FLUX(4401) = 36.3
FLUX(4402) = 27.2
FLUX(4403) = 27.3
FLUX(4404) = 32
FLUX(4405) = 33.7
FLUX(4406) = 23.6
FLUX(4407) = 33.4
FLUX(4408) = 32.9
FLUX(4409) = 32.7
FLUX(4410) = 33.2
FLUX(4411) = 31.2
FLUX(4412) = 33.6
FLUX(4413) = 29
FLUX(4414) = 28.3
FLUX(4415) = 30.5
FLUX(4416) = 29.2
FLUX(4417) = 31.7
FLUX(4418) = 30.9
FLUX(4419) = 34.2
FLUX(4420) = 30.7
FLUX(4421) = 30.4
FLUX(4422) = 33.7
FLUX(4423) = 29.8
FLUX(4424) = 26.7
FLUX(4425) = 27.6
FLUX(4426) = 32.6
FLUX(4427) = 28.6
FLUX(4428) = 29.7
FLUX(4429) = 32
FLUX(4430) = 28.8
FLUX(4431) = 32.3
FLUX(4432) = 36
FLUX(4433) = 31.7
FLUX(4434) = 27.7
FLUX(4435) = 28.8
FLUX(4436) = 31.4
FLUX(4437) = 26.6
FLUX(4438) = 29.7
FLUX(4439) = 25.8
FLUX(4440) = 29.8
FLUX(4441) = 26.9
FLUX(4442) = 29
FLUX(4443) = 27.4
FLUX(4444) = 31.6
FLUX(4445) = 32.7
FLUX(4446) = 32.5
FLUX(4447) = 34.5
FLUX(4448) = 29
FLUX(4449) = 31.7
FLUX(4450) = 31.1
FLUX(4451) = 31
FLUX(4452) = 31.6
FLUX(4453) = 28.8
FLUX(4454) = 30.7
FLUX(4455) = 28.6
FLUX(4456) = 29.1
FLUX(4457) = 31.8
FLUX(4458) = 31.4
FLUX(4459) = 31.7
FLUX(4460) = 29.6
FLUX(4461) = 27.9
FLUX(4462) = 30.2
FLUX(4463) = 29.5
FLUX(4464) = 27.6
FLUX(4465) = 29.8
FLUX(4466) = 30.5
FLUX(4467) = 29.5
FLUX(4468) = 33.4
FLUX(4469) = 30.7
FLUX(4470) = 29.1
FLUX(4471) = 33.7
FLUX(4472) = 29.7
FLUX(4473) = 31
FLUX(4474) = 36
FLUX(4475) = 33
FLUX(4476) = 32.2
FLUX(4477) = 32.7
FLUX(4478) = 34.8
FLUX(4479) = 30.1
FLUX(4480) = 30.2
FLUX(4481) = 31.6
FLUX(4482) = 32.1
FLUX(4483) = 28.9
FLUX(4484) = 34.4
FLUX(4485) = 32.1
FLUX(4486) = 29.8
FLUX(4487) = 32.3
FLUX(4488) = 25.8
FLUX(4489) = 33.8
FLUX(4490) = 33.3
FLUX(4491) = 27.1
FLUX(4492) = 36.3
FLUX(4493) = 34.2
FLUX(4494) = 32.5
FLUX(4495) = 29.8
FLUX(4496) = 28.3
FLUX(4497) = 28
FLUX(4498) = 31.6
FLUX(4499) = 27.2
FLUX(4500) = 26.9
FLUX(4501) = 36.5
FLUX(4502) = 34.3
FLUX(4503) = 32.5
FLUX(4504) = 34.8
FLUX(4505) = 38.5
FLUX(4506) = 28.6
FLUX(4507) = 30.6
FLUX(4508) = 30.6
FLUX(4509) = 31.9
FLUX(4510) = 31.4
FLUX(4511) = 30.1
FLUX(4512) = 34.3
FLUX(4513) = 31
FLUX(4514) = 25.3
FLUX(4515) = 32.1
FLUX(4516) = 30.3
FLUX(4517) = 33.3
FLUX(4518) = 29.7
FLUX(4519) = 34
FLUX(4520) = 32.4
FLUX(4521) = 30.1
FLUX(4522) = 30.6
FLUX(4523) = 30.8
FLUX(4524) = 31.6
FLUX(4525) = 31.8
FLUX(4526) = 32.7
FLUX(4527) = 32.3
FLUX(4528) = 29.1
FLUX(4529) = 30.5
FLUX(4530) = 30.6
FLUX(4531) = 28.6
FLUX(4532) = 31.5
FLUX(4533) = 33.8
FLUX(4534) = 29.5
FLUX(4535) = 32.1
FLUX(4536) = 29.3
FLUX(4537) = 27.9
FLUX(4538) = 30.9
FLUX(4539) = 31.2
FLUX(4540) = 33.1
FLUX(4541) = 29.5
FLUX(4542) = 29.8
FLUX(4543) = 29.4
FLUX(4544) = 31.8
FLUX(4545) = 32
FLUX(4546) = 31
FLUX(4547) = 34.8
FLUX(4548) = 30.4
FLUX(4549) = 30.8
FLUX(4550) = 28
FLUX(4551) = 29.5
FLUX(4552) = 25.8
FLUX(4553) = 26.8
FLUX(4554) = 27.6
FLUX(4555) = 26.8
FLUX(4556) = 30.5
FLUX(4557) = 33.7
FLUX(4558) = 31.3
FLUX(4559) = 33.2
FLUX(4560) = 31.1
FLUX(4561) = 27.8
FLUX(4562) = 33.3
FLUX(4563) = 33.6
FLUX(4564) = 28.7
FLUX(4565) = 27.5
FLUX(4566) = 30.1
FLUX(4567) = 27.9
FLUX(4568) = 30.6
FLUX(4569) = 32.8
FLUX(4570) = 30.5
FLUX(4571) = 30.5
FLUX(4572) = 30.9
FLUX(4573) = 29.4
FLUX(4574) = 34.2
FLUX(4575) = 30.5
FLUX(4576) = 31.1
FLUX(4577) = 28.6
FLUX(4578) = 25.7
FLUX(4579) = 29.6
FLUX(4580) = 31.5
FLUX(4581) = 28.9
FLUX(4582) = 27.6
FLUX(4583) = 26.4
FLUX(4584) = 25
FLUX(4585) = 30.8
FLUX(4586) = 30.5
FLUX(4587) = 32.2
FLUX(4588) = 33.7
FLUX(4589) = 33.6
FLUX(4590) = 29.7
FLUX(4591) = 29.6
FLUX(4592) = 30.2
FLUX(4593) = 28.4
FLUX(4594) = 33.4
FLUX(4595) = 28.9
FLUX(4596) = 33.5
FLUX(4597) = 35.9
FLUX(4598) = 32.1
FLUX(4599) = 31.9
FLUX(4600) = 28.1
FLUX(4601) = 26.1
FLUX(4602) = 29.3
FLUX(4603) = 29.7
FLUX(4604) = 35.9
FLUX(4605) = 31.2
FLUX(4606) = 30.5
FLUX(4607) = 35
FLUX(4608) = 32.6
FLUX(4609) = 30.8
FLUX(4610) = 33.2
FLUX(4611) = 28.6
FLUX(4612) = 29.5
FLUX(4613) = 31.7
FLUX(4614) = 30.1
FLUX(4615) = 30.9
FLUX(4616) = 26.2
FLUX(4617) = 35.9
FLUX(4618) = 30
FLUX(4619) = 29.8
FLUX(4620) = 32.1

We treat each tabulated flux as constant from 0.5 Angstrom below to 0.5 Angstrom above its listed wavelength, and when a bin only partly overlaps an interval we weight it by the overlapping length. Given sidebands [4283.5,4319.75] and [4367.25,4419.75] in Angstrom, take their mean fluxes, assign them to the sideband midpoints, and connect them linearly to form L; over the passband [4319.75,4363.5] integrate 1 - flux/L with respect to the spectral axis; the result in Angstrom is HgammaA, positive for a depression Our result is 1.37 Angstrom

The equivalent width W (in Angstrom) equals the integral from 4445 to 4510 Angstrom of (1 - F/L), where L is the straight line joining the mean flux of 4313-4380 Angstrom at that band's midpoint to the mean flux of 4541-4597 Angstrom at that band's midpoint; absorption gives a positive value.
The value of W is -2.86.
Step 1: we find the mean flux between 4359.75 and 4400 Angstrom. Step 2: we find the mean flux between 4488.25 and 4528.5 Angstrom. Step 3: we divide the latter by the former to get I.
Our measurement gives 1.0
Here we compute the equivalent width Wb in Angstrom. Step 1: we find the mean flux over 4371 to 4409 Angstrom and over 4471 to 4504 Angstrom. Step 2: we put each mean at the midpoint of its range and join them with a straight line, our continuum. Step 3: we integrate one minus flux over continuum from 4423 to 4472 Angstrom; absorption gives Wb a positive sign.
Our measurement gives 1.6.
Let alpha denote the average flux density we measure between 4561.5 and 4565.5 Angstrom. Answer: 30.8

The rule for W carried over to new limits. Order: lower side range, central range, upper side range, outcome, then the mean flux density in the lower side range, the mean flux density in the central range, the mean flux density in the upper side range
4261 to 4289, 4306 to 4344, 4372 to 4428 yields 1.9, 30.8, 29.1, 30.6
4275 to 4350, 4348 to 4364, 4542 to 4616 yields 0.8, 28.9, 27.8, 30.4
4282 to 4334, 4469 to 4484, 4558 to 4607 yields -1.0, 28.6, 31.8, 30.5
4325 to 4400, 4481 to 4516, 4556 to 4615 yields -1.3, 29.6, 31.4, 30.7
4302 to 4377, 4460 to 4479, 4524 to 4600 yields -0.8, 28.9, 31.1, 30.5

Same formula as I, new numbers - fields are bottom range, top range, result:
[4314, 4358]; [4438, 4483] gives 1.06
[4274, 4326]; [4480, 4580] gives 1.07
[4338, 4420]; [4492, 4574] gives 1.02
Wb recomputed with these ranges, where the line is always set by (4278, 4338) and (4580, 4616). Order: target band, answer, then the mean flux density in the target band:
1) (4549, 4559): 0.4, 29.2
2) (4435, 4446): 0.1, 29.2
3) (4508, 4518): -0.3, 31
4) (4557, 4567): -0.1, 30.7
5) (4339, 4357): -0.7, 29.8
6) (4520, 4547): -0.7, 30.9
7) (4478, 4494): -1.0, 31.6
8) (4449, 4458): -0.3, 30.5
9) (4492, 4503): -0.5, 31.2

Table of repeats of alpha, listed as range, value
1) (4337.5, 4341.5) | 41.3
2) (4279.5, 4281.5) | 28.7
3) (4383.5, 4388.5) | 28.2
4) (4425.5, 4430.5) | 30.3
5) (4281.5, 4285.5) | 32.5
